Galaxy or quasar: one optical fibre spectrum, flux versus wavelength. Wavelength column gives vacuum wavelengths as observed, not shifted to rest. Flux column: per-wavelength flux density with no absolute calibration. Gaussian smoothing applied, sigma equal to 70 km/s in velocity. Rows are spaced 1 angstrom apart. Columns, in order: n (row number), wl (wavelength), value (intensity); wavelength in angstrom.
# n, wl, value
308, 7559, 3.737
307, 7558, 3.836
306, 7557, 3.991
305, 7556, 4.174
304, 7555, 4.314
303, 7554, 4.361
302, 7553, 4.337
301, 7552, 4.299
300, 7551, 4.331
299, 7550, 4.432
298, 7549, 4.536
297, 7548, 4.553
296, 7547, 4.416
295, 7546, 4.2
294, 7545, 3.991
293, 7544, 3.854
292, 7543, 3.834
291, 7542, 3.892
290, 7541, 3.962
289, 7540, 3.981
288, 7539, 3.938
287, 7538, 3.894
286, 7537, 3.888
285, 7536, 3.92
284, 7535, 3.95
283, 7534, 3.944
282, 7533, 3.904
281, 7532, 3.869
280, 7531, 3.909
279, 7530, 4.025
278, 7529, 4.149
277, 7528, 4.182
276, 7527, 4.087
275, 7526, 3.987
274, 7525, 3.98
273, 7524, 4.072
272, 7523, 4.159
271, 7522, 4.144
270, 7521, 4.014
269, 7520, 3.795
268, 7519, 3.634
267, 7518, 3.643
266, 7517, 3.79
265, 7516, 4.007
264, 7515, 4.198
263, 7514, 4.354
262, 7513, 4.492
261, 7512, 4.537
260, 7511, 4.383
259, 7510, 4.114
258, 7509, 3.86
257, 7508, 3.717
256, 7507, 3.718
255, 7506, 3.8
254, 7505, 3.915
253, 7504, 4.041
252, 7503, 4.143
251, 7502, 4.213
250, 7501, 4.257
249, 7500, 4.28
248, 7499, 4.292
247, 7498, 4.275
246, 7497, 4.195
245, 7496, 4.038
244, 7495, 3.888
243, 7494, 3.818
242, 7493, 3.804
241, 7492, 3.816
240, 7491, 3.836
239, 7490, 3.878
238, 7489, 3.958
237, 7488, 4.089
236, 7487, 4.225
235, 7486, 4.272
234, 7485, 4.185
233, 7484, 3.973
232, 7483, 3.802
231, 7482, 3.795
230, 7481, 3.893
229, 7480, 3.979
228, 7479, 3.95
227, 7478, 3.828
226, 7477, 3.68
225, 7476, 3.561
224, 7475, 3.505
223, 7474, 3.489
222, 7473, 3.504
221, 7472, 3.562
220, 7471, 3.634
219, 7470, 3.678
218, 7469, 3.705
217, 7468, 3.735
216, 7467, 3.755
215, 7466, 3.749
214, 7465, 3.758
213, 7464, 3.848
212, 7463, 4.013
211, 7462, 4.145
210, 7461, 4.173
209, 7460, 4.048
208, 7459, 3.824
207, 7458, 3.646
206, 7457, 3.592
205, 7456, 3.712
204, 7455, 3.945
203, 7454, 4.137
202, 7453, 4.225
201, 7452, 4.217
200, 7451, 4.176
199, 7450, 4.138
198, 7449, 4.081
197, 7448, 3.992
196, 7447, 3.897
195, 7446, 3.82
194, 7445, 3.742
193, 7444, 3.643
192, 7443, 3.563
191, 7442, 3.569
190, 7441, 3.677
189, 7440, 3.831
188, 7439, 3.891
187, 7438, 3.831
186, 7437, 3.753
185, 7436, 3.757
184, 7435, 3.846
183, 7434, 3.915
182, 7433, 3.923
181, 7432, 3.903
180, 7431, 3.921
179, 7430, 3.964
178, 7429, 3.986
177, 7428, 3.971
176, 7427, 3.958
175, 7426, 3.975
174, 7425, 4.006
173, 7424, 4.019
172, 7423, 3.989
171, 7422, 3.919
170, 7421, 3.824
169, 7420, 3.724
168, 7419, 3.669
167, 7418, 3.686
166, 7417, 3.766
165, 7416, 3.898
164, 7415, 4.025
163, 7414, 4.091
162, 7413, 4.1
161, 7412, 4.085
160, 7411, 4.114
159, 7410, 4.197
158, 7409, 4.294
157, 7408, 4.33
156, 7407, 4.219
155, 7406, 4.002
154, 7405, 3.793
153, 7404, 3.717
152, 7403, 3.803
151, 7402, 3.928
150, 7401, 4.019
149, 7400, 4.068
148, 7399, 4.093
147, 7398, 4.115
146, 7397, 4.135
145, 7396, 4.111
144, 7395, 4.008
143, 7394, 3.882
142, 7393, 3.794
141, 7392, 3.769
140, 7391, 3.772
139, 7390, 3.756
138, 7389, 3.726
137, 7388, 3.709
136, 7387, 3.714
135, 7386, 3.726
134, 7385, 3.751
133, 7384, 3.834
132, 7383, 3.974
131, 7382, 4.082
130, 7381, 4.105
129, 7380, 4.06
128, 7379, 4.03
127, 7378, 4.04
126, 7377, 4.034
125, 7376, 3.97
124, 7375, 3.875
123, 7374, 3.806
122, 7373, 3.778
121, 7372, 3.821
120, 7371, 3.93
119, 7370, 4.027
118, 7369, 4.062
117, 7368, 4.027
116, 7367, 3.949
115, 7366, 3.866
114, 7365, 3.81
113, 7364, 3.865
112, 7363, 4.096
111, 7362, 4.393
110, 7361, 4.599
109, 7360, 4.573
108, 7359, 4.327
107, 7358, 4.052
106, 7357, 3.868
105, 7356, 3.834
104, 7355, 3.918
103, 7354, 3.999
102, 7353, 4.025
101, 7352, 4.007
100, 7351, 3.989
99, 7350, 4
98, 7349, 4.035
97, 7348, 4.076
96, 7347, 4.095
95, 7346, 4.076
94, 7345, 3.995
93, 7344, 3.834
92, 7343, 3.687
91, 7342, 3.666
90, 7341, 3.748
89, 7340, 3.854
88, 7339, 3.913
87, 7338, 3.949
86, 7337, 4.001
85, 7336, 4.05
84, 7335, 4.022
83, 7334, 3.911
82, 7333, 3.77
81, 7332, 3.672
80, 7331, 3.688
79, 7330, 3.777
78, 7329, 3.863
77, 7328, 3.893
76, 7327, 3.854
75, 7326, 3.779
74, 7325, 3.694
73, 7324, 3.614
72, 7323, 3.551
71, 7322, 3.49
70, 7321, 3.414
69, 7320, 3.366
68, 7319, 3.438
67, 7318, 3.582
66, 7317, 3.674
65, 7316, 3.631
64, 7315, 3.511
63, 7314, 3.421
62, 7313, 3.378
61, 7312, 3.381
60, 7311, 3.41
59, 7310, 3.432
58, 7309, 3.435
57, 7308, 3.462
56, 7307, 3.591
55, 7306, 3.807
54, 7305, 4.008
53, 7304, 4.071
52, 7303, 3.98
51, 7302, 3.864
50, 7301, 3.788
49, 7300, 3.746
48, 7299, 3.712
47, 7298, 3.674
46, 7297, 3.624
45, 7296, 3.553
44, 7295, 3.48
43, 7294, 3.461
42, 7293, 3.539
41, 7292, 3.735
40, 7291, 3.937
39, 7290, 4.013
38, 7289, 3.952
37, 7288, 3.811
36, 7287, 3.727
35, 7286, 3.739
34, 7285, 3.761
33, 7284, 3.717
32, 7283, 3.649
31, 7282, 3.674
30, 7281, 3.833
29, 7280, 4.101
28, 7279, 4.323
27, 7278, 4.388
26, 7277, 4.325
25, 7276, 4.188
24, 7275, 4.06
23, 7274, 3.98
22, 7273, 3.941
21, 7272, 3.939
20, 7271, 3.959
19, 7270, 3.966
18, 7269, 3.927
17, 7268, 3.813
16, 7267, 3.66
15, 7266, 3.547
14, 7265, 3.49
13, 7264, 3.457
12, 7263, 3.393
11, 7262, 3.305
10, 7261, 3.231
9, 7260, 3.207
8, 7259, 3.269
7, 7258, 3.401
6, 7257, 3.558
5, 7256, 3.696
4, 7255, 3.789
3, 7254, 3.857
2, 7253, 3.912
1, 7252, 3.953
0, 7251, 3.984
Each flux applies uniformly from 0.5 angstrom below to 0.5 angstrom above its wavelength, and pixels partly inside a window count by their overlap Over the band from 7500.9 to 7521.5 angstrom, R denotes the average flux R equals 4.03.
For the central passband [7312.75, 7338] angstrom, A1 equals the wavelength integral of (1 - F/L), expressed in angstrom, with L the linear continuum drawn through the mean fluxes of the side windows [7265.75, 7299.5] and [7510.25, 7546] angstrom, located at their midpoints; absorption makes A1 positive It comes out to 1.2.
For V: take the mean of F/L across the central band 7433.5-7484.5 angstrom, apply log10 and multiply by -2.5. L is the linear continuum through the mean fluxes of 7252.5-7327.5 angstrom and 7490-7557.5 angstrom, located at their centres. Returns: 0.038 mag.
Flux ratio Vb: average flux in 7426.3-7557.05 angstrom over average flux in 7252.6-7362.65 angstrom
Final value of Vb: 1.0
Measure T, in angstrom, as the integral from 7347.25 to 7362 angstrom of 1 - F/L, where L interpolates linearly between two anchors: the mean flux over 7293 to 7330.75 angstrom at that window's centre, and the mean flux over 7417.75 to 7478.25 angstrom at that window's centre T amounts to -1.62 angstrom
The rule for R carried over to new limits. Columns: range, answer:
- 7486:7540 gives 4.02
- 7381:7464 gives 3.92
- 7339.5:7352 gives 3.92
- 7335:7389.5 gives 3.97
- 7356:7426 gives 3.97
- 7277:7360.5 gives 3.8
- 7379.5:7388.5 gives 3.88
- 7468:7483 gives 3.7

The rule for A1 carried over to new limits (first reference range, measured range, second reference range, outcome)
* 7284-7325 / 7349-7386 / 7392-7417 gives -1.2 angstrom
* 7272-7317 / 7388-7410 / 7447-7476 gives -0.8 angstrom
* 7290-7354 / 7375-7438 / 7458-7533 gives -1.5 angstrom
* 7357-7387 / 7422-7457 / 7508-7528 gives 1.1 angstrom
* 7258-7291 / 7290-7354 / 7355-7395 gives 2.0 angstrom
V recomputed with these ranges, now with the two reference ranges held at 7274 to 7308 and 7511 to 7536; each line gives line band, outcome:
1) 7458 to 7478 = 0.07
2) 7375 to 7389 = 0.00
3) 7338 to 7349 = -0.01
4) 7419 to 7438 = 0.02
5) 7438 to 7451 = 0.04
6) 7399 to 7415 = -0.03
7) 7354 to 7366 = -0.06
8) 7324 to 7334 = 0.03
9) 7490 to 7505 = -0.01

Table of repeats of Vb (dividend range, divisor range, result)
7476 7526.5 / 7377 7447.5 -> 1.02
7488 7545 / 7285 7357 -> 1.07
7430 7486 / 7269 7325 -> 1.03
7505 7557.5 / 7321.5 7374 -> 1.03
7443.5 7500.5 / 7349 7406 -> 0.98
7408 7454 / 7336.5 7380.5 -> 0.99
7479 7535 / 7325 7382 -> 1.02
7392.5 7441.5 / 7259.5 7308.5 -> 1.05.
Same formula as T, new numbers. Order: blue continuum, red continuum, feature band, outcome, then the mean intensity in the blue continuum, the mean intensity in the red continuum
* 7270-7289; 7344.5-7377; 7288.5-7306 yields 0.85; 3.95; 4.02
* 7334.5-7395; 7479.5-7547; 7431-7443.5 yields 0.59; 3.95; 4.01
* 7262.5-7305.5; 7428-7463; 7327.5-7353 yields -0.36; 3.83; 3.9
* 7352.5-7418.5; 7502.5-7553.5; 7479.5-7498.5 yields 0.23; 3.98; 4.05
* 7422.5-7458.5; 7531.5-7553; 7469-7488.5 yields 0.72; 3.89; 4.08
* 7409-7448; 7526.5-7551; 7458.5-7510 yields 0.89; 3.89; 4.06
